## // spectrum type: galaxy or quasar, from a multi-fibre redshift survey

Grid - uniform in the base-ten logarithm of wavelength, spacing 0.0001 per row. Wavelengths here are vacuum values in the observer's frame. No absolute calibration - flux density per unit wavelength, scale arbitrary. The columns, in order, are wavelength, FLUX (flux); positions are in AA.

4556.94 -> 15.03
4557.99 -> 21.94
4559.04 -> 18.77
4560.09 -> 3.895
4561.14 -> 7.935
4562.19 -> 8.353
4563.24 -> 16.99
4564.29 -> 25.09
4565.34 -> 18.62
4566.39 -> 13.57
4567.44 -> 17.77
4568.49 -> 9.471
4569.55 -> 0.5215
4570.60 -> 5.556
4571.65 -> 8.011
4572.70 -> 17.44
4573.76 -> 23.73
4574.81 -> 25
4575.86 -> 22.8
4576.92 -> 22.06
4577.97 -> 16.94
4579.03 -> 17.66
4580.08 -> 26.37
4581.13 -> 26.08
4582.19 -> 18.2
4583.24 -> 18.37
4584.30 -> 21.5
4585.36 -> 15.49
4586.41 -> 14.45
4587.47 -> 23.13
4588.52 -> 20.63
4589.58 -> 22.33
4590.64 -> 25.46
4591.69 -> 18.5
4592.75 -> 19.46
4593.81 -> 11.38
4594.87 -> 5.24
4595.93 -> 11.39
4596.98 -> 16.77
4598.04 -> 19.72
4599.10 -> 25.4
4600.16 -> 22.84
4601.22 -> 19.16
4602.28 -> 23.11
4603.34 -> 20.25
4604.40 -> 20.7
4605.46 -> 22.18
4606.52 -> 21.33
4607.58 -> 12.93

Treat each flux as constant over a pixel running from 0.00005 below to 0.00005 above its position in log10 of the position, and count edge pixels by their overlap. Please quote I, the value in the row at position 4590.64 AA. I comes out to 25.46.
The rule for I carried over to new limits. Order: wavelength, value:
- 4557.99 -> 21.94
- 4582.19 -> 18.2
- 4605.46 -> 22.18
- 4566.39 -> 13.57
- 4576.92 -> 22.06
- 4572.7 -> 17.44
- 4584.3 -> 21.5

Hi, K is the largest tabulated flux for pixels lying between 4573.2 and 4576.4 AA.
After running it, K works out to 25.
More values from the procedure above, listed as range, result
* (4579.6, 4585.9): 26.37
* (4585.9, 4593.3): 25.46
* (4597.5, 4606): 25.4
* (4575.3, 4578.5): 22.8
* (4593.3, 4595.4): 11.38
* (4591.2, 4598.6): 19.72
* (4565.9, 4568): 17.77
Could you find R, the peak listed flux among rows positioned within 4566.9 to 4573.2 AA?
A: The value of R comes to 17.77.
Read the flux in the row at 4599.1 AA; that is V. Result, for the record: 25.4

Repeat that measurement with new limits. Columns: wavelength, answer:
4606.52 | 21.33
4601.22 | 19.16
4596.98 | 16.77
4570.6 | 5.556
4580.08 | 26.37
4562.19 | 8.353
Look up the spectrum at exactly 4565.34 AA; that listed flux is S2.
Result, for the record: 18.62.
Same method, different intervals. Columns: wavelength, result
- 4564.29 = 25.09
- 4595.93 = 11.39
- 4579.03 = 17.66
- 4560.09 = 3.895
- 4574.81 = 25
